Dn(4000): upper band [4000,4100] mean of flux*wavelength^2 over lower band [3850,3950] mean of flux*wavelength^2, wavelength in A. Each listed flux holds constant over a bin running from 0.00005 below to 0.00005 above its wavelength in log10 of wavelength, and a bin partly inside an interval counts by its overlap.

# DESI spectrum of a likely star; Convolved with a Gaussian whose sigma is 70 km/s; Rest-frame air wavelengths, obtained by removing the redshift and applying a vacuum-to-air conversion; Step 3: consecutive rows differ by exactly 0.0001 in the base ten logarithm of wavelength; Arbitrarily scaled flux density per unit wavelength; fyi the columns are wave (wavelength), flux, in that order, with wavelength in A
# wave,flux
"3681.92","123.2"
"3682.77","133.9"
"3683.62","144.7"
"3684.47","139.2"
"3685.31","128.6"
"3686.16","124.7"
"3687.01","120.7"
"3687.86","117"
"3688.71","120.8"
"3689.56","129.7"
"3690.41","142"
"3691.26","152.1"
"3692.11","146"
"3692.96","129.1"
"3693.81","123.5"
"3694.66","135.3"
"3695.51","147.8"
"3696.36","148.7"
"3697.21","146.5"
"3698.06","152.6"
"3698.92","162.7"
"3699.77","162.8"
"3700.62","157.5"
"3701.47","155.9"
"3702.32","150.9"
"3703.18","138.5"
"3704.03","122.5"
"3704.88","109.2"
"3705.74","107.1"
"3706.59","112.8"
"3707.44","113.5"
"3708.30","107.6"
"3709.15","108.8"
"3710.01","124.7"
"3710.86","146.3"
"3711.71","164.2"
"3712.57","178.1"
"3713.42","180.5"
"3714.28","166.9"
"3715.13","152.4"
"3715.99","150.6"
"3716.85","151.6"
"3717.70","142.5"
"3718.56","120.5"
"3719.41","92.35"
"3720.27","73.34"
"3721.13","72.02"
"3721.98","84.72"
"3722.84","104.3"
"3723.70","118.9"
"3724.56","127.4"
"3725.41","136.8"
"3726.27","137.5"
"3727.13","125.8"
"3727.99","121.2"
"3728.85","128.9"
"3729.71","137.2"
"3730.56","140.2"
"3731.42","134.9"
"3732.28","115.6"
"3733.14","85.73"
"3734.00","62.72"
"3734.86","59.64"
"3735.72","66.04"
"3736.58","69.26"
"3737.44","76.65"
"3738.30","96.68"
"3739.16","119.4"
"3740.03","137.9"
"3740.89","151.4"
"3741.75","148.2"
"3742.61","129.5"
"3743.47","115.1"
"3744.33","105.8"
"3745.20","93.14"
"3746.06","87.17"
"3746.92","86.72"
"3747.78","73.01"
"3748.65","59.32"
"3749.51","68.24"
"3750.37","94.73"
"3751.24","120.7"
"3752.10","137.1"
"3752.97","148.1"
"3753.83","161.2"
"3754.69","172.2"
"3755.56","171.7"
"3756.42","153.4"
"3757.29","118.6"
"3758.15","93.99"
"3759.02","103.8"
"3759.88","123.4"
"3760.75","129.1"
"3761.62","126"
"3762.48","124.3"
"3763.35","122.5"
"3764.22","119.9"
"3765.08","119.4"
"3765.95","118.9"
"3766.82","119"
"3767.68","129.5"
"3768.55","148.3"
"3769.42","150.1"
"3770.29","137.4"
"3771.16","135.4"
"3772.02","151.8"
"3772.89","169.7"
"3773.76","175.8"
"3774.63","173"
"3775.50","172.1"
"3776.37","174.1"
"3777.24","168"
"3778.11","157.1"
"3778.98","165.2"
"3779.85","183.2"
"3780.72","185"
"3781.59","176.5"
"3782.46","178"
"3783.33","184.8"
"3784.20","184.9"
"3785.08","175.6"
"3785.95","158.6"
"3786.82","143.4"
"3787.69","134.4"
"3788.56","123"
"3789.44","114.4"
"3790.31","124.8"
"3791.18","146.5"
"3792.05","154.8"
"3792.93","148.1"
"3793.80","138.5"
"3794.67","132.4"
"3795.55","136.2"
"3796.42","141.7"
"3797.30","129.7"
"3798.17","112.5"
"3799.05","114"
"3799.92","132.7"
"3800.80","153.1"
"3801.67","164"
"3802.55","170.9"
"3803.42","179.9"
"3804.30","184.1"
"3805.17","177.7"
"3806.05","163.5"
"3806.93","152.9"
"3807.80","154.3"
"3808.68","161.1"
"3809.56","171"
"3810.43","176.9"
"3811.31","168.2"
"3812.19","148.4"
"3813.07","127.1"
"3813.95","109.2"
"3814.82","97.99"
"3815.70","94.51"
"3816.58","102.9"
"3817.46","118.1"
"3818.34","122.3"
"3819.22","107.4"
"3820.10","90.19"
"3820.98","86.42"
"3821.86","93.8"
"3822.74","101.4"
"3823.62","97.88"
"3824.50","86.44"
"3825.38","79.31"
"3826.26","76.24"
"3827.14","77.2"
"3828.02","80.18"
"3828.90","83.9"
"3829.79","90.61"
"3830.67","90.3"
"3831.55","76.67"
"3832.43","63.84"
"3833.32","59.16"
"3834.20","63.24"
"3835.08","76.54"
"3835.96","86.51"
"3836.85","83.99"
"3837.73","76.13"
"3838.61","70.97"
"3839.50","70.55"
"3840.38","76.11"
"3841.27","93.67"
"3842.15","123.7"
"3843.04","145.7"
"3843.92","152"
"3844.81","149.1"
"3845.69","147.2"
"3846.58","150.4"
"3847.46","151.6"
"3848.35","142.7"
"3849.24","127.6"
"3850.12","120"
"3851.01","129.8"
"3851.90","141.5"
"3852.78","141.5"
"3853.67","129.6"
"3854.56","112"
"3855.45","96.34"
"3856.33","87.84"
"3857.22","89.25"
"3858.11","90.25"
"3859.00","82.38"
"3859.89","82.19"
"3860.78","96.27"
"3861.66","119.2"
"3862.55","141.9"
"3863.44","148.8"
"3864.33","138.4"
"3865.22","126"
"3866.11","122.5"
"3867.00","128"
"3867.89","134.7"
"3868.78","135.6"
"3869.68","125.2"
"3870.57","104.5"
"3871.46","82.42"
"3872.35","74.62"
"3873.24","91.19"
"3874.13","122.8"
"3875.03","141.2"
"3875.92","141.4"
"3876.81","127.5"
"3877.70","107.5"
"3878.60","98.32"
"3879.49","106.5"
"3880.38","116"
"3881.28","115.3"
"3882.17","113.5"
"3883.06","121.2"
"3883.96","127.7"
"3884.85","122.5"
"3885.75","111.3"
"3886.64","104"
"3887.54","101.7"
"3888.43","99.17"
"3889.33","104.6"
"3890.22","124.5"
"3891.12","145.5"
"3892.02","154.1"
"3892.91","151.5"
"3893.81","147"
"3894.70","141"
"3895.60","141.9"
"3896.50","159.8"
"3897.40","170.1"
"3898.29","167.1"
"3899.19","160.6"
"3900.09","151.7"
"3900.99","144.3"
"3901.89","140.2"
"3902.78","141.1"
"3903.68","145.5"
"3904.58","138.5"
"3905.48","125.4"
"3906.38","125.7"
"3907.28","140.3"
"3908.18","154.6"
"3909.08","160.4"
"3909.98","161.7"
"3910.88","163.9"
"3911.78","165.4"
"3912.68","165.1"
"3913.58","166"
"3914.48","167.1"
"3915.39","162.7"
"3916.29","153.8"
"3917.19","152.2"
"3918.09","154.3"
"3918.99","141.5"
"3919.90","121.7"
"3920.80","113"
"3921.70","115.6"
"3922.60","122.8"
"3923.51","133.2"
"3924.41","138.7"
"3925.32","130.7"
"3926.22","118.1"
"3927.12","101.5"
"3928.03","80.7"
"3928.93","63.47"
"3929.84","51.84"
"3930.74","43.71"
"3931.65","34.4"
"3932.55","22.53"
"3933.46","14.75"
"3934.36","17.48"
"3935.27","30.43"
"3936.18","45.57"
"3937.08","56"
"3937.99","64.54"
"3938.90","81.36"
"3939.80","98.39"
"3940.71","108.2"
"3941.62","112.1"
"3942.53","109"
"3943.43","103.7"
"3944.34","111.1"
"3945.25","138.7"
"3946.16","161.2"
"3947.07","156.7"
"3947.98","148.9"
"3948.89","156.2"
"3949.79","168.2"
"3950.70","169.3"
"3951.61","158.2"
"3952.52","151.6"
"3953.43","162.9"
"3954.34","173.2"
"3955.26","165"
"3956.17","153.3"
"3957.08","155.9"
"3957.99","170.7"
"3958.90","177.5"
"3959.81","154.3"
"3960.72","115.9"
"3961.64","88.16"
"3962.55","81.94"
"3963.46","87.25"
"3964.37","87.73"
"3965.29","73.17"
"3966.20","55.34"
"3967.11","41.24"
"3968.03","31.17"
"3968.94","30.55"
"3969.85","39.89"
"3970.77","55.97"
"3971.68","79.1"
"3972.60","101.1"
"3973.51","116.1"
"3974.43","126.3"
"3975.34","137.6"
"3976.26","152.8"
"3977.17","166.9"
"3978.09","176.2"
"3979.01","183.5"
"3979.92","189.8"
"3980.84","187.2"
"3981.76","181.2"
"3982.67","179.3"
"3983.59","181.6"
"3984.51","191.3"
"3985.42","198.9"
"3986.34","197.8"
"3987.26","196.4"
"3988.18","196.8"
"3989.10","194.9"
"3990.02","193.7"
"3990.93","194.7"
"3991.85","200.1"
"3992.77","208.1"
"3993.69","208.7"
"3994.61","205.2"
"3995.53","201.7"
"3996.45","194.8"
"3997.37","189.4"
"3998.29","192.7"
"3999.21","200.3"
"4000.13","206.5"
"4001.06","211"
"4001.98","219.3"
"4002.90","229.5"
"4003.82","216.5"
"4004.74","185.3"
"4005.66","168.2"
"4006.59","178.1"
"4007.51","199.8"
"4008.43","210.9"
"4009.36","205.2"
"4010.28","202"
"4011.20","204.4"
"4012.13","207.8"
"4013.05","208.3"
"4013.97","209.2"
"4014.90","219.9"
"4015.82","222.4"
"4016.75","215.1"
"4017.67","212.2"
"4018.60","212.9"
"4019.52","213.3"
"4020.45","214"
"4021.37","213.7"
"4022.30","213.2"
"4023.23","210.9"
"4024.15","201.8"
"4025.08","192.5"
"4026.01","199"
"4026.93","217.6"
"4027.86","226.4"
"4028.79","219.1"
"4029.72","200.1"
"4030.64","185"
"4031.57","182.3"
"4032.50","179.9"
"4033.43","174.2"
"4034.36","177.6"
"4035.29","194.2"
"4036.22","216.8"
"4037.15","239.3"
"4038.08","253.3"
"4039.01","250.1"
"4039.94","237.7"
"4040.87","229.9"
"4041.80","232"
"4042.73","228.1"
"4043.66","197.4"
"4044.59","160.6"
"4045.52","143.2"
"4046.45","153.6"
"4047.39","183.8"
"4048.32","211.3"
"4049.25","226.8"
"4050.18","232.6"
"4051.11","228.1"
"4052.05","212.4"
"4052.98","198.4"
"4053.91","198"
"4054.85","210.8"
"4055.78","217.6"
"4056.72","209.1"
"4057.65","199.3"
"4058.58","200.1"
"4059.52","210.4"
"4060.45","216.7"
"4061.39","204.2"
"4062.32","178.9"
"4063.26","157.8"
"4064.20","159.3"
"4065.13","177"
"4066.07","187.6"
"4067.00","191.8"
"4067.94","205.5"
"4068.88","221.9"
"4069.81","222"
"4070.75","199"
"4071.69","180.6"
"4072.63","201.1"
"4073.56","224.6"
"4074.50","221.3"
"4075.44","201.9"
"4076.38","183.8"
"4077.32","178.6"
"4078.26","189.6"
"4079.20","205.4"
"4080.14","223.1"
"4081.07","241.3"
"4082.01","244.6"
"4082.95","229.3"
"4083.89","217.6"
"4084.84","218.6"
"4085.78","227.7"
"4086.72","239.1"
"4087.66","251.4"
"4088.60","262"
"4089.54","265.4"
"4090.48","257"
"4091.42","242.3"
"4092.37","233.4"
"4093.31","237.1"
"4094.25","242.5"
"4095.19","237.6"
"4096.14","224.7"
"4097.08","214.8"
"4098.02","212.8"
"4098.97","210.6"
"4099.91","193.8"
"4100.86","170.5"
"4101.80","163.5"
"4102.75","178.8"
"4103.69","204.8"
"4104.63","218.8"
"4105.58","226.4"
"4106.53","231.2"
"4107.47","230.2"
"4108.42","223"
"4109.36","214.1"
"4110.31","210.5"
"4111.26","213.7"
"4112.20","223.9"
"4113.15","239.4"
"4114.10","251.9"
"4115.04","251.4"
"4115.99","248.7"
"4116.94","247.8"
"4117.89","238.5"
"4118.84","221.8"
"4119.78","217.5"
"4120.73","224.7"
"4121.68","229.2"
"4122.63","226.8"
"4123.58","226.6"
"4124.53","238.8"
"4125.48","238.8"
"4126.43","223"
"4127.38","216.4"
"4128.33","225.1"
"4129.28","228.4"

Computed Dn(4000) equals 1.90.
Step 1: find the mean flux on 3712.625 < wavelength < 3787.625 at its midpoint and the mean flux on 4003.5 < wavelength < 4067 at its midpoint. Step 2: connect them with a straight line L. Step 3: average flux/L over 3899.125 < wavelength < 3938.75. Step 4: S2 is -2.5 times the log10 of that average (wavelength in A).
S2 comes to 0.44 mag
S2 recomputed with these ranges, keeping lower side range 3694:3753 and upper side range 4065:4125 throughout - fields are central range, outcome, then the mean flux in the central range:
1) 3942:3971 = 0.455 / 120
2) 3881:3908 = 0.231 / 135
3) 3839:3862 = 0.303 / 117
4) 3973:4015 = 0.012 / 192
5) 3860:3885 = 0.332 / 118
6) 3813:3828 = 0.450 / 96.9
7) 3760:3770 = 0.036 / 128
